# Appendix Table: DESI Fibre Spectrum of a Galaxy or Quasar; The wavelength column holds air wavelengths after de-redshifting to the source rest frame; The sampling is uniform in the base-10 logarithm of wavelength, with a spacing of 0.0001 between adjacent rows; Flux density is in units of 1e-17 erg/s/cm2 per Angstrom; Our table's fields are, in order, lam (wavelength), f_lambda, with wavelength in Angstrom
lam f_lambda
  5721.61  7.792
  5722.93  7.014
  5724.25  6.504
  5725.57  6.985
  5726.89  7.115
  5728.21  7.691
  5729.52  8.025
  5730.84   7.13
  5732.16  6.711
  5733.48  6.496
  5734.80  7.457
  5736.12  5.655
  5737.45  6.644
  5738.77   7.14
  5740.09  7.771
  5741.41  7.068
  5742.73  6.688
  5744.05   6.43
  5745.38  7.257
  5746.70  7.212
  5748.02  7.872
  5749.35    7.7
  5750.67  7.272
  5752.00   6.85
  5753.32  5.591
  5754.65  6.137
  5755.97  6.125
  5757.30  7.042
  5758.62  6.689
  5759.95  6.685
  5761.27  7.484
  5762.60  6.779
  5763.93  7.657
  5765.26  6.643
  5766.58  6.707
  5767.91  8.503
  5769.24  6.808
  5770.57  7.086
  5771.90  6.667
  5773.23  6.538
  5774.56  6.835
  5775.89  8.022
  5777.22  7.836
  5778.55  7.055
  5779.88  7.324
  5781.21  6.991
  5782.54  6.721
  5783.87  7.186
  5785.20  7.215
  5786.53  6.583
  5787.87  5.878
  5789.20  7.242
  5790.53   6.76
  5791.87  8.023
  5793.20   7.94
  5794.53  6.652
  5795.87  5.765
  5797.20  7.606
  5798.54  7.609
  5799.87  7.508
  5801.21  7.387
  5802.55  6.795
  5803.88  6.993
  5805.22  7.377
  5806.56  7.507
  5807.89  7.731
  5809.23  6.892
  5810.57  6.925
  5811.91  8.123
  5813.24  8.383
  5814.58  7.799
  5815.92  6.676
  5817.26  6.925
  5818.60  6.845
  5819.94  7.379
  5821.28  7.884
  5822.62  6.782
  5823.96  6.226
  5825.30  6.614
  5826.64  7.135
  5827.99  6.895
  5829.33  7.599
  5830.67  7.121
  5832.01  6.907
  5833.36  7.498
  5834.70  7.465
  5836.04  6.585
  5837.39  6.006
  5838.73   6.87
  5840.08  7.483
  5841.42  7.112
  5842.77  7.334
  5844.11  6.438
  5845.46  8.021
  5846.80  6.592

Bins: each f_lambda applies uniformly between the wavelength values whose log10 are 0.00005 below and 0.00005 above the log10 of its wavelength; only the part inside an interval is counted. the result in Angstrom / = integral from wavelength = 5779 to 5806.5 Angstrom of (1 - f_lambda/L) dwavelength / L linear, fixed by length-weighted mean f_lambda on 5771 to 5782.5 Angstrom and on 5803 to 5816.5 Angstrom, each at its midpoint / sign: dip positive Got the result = 0.74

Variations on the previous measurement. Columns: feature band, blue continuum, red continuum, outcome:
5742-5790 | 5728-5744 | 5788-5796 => 0.41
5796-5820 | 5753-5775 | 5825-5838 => -1.32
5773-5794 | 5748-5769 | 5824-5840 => -0.57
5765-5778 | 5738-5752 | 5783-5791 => -0.41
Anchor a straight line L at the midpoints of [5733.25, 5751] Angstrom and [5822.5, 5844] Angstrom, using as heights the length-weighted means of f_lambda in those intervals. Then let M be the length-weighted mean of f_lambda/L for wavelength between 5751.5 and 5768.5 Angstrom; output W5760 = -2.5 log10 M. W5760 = 0.03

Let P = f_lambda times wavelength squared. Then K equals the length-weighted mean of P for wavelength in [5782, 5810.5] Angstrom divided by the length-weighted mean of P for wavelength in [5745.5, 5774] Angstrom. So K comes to 1.03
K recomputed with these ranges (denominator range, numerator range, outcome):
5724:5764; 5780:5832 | 1.05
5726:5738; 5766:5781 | 1.05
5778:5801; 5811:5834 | 1.03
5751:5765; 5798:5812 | 1.11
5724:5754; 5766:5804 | 1.03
